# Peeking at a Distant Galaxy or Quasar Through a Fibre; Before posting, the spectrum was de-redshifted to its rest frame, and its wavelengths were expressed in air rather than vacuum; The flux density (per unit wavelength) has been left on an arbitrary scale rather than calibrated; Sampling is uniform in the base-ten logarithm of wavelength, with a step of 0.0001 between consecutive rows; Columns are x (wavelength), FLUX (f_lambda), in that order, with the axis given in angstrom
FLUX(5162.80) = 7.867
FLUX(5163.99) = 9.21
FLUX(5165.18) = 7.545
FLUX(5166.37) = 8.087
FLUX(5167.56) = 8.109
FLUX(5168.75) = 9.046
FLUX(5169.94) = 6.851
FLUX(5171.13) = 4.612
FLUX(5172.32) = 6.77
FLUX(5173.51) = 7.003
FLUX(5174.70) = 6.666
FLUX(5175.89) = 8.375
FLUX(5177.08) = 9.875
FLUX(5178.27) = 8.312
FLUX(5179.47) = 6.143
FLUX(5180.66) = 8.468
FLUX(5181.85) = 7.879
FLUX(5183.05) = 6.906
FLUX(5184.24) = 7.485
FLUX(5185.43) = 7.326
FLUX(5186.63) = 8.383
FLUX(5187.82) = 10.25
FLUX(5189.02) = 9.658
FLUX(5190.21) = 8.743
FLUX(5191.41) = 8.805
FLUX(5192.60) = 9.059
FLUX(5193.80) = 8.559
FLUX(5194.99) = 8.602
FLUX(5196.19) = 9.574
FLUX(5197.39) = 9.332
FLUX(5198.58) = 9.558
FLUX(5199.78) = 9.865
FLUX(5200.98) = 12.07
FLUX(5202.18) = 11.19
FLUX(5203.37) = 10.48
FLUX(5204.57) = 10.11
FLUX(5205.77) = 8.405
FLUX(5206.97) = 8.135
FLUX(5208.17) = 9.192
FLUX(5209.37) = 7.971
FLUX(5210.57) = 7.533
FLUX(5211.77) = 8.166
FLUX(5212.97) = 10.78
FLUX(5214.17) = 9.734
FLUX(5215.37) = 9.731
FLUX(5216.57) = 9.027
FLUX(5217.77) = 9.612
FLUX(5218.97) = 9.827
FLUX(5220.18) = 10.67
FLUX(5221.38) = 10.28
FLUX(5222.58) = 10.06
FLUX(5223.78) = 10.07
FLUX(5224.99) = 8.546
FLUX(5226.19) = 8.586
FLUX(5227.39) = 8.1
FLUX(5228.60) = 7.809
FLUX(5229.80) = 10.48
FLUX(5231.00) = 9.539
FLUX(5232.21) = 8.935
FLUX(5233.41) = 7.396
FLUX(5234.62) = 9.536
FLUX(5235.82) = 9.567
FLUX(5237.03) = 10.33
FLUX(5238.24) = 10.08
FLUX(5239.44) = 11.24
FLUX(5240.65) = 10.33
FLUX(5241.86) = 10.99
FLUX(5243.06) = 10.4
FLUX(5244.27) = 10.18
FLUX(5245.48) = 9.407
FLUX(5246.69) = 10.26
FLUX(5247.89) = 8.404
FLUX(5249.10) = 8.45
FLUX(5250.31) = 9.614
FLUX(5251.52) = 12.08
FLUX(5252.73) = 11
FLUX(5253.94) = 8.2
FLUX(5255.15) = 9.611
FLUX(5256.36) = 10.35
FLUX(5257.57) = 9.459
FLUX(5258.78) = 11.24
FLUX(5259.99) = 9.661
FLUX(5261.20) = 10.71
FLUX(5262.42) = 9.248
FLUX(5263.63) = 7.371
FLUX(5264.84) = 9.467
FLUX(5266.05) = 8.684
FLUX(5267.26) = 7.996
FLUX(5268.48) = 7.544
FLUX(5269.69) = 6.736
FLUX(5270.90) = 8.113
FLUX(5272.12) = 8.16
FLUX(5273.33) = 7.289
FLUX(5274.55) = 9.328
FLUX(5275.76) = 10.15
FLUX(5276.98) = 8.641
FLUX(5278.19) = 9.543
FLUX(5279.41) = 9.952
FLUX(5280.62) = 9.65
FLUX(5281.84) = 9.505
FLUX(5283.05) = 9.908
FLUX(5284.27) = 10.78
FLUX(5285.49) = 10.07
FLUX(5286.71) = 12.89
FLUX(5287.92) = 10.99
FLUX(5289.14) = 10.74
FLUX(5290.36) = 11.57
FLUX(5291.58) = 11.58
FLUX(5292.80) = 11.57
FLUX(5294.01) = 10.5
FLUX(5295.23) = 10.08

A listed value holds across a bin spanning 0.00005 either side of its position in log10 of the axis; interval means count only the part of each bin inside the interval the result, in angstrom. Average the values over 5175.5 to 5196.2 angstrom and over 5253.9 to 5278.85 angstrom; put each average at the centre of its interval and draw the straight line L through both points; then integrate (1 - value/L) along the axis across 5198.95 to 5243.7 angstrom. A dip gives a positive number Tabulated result -4.8 angstrom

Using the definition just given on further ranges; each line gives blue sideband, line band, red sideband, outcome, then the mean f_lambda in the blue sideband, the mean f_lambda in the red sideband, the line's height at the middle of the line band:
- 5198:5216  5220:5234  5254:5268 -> 0.5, 9.52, 9.37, 9.47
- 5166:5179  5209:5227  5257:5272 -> -2.6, 7.59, 8.83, 8.2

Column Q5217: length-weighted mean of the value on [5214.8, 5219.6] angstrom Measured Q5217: 9.54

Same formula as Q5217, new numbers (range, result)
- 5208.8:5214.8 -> 8.85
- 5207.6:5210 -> 8.56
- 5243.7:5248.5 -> 9.56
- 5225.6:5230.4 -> 8.75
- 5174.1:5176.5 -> 7.55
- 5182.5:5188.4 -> 8.08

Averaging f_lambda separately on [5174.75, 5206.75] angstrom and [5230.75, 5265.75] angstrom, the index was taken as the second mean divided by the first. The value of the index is 1.1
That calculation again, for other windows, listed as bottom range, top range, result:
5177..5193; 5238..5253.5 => 1.22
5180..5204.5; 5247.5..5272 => 1.01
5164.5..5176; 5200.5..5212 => 1.28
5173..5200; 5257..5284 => 1.07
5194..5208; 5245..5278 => 0.94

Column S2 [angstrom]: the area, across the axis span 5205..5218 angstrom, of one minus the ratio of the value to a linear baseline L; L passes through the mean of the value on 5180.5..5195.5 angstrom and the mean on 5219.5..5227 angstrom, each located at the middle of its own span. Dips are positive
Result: 0.5 angstrom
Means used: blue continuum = 8.47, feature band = 8.93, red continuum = 9.66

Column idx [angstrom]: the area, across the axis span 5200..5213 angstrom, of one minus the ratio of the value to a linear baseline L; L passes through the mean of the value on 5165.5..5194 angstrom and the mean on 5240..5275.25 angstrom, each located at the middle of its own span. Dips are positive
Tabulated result -1.5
